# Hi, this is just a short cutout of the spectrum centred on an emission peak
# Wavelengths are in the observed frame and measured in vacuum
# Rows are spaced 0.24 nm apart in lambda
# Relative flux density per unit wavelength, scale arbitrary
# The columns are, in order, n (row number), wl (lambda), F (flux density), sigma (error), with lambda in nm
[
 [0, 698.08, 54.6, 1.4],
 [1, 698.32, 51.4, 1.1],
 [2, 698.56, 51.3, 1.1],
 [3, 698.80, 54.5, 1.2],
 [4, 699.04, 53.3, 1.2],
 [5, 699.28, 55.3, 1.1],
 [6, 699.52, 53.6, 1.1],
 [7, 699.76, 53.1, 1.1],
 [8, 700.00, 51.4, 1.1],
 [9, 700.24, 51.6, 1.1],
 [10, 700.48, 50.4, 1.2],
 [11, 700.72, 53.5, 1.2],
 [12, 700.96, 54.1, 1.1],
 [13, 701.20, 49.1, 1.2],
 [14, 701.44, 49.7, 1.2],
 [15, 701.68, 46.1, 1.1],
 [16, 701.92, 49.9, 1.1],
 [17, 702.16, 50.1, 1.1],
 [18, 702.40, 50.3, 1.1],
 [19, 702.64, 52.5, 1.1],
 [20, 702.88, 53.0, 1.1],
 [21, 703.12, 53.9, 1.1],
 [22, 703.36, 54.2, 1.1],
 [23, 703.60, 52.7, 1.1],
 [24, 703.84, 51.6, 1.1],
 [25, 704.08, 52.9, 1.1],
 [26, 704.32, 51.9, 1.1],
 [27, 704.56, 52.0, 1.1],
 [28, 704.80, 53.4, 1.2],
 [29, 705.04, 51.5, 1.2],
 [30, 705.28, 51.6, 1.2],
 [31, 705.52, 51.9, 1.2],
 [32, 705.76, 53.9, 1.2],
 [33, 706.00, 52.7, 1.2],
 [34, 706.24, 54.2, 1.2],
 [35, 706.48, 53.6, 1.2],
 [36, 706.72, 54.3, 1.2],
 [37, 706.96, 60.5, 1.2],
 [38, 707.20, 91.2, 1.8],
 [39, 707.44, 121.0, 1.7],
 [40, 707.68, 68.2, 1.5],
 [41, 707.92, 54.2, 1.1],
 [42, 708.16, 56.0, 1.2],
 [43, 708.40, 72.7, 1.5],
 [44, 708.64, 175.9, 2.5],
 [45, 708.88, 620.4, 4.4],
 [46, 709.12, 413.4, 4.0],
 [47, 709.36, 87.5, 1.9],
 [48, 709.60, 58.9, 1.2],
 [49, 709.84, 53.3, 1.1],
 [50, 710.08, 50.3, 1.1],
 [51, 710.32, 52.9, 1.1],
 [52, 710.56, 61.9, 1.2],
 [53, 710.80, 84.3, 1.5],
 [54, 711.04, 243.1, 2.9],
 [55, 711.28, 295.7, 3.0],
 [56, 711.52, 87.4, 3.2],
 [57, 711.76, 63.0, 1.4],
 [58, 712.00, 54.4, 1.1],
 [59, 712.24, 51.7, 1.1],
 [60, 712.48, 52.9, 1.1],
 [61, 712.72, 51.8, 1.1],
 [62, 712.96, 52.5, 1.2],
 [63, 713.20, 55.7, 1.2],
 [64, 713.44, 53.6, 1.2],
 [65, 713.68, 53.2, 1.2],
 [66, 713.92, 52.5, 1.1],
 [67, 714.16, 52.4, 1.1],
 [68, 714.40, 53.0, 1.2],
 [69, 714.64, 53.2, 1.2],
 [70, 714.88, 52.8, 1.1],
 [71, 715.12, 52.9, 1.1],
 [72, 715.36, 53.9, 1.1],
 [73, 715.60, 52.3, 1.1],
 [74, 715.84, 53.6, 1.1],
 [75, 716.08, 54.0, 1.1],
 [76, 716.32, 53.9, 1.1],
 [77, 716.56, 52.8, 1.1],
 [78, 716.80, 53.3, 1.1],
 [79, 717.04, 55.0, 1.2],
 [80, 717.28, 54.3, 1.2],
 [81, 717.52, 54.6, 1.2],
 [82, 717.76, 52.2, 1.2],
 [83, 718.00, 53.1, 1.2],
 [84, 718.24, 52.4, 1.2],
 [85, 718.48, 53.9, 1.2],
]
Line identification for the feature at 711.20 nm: [N II] 6583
